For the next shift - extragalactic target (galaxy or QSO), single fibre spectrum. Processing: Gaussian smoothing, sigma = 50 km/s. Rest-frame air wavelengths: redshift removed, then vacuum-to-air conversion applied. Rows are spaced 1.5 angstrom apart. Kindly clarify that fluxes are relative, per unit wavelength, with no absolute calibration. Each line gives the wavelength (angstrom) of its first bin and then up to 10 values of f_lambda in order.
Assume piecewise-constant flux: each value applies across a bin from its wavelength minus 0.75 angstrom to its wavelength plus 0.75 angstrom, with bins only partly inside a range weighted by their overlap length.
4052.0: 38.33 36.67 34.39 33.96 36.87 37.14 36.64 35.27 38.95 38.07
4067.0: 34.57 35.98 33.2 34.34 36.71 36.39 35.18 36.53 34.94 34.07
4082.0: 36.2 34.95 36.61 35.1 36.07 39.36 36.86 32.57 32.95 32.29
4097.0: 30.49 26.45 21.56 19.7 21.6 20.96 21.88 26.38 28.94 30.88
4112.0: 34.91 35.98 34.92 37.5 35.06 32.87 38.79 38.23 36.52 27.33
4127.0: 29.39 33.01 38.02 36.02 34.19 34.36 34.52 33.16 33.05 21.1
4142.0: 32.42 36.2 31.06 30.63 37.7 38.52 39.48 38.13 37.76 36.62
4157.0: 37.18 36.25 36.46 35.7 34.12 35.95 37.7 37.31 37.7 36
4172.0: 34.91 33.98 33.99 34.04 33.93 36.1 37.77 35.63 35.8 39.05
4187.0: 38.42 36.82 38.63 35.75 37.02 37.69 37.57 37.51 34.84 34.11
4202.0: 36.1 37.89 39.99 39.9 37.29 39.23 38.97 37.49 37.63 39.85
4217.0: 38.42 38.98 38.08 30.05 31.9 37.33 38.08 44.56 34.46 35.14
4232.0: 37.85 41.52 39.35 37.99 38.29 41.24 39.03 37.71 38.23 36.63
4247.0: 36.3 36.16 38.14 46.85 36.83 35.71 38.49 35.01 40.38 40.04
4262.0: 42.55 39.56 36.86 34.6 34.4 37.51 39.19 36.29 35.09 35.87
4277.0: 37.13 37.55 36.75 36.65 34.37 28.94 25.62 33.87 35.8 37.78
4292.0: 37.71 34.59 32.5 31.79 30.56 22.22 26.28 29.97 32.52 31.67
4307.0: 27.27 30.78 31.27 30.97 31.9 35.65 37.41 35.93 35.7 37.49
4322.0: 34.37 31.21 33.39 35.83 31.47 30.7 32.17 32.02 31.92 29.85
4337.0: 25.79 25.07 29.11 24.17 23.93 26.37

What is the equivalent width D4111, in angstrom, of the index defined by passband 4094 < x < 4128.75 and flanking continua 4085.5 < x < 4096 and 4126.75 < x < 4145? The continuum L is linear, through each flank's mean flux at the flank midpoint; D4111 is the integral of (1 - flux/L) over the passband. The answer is 3.9 angstrom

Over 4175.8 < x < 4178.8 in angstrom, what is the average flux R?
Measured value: 34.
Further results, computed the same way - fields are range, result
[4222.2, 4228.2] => 37.8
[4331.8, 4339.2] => 28.9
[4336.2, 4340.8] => 26.7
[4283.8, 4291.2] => 32.4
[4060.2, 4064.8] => 37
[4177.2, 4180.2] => 35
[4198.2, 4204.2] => 35.7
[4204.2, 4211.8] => 39.1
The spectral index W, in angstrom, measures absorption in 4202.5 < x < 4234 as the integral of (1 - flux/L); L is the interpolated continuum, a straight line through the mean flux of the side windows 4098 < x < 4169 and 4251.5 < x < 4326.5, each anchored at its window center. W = -3.7 angstrom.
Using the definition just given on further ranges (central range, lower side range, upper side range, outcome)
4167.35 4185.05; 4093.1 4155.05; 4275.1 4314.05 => -1.9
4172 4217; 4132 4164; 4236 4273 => -0.9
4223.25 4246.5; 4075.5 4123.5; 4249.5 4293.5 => -1.7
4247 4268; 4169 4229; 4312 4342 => -2.2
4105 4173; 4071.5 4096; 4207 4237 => 3.9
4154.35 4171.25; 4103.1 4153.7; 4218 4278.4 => -1.1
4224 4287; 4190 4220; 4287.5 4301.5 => -4.9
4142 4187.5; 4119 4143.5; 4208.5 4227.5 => -1.4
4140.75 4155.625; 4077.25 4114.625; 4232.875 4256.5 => -0.7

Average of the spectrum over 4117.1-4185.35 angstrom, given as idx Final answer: 35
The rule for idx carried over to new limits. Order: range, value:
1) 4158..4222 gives 36.8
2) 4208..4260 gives 38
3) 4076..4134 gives 32.4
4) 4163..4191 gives 36.3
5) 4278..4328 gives 32.9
